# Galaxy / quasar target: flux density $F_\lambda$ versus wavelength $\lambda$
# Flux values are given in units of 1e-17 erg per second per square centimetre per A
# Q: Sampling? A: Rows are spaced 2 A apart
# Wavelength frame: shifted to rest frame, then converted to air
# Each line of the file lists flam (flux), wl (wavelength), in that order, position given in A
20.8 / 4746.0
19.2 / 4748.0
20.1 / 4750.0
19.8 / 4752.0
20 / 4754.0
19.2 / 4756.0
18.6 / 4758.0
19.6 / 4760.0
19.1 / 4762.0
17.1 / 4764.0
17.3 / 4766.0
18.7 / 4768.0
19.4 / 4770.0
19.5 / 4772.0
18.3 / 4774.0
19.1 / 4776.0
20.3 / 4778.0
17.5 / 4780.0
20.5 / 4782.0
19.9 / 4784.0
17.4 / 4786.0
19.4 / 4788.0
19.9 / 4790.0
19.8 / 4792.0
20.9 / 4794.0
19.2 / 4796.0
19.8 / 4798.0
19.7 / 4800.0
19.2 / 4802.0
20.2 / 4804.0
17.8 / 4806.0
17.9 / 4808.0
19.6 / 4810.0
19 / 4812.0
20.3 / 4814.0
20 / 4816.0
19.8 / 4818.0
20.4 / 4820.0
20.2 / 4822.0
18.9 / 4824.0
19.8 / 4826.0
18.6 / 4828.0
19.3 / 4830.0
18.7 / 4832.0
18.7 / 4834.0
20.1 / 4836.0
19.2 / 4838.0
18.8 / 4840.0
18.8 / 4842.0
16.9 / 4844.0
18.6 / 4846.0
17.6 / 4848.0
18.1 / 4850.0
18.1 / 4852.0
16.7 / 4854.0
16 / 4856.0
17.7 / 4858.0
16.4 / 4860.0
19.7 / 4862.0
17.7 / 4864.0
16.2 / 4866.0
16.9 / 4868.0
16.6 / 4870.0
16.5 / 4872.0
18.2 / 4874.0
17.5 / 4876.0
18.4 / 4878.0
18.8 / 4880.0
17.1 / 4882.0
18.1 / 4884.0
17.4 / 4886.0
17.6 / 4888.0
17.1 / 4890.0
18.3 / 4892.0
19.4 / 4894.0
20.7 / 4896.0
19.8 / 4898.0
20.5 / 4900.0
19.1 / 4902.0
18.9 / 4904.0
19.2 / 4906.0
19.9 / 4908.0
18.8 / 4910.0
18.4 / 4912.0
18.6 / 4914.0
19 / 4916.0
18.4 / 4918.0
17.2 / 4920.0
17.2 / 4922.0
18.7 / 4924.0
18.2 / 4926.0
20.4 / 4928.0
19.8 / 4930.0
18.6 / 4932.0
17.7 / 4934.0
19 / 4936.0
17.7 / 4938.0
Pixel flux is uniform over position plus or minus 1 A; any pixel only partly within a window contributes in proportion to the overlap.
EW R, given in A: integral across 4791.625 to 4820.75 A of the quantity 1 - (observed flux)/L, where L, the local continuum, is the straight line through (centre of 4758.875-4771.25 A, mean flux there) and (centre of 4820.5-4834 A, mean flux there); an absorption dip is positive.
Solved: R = -0.8 A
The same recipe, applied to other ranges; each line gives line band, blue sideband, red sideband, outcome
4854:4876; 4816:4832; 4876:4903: 2.1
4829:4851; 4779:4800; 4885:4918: 0.7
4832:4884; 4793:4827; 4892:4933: 4.0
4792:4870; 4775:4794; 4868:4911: 1.1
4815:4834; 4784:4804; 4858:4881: -0.8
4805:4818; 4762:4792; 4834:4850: -0.3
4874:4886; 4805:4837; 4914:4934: 0.6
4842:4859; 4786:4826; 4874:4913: 1.4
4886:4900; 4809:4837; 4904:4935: 0.1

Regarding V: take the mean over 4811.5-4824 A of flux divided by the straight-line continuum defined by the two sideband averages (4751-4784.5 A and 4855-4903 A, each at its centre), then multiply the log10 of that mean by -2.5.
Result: -0.08 mag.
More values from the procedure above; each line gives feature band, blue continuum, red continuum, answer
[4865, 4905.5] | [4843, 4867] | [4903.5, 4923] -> -0.007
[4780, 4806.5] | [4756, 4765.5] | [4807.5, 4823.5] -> -0.013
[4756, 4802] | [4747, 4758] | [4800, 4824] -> 0.022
